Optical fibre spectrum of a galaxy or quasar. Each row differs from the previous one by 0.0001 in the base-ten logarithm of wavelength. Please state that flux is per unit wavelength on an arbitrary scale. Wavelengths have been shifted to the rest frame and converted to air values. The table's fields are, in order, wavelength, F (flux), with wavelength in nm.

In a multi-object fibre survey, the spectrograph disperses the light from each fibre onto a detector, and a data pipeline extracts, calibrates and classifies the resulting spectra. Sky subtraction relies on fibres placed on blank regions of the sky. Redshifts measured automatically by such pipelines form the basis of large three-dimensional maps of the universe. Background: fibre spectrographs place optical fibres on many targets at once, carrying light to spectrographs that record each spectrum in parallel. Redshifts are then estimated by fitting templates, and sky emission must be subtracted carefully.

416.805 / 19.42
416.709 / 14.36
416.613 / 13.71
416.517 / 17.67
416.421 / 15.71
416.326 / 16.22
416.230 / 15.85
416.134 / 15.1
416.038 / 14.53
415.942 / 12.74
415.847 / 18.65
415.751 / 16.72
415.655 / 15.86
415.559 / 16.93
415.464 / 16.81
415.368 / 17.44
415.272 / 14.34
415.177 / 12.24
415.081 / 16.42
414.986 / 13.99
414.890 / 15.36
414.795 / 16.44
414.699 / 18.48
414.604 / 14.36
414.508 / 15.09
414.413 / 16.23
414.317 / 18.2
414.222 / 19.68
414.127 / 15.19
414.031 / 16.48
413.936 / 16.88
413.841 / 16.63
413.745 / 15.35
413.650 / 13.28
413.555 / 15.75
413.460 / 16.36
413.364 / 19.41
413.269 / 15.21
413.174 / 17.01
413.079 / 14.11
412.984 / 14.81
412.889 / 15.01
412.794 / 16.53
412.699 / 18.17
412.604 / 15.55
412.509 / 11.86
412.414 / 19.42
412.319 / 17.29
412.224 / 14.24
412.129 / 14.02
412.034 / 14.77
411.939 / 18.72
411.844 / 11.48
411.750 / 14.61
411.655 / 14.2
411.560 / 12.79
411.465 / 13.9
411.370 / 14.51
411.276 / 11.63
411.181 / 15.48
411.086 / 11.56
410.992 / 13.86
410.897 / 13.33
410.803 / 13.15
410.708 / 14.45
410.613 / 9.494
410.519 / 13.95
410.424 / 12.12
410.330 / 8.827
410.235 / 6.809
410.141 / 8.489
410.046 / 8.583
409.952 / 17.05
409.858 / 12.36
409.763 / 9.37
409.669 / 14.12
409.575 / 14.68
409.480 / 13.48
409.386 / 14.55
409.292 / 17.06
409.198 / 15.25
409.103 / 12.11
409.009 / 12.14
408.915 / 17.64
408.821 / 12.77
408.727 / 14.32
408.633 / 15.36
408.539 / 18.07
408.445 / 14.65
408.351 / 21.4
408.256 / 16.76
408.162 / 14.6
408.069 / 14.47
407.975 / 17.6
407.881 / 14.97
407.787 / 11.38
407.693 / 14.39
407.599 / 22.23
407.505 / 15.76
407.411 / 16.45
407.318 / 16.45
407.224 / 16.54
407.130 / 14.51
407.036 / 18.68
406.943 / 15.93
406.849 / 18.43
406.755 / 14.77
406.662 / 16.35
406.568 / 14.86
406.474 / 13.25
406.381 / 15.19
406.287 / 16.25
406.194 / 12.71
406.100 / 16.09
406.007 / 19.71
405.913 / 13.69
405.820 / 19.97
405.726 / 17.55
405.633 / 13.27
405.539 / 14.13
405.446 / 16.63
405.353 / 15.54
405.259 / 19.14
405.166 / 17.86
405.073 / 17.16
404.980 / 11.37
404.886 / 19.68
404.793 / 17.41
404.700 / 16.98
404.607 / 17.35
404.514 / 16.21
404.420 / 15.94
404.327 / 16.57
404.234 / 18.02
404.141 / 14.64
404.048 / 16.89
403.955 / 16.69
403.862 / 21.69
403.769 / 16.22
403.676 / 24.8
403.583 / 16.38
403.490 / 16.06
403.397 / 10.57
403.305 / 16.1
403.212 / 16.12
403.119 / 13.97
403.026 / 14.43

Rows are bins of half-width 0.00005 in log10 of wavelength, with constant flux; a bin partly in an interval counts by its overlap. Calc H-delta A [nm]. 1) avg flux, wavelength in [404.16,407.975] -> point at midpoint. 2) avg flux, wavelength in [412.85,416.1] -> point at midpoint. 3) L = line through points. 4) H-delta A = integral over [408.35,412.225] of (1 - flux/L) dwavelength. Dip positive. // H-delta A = 0.62 nm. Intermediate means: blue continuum 16.2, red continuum 15.9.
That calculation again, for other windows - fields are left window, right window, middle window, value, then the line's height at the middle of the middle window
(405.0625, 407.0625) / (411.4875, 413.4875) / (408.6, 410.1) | 0.196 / 15.8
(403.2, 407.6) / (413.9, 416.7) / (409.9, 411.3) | 0.370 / 16.2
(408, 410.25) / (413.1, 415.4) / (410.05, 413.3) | 0.288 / 15.1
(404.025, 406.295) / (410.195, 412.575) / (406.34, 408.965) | -0.128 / 15.3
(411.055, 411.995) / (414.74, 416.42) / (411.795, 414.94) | -0.272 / 14.7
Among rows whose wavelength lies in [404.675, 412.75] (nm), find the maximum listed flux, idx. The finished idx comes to 22.23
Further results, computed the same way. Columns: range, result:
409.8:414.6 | 19.68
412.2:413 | 19.42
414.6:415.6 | 18.48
